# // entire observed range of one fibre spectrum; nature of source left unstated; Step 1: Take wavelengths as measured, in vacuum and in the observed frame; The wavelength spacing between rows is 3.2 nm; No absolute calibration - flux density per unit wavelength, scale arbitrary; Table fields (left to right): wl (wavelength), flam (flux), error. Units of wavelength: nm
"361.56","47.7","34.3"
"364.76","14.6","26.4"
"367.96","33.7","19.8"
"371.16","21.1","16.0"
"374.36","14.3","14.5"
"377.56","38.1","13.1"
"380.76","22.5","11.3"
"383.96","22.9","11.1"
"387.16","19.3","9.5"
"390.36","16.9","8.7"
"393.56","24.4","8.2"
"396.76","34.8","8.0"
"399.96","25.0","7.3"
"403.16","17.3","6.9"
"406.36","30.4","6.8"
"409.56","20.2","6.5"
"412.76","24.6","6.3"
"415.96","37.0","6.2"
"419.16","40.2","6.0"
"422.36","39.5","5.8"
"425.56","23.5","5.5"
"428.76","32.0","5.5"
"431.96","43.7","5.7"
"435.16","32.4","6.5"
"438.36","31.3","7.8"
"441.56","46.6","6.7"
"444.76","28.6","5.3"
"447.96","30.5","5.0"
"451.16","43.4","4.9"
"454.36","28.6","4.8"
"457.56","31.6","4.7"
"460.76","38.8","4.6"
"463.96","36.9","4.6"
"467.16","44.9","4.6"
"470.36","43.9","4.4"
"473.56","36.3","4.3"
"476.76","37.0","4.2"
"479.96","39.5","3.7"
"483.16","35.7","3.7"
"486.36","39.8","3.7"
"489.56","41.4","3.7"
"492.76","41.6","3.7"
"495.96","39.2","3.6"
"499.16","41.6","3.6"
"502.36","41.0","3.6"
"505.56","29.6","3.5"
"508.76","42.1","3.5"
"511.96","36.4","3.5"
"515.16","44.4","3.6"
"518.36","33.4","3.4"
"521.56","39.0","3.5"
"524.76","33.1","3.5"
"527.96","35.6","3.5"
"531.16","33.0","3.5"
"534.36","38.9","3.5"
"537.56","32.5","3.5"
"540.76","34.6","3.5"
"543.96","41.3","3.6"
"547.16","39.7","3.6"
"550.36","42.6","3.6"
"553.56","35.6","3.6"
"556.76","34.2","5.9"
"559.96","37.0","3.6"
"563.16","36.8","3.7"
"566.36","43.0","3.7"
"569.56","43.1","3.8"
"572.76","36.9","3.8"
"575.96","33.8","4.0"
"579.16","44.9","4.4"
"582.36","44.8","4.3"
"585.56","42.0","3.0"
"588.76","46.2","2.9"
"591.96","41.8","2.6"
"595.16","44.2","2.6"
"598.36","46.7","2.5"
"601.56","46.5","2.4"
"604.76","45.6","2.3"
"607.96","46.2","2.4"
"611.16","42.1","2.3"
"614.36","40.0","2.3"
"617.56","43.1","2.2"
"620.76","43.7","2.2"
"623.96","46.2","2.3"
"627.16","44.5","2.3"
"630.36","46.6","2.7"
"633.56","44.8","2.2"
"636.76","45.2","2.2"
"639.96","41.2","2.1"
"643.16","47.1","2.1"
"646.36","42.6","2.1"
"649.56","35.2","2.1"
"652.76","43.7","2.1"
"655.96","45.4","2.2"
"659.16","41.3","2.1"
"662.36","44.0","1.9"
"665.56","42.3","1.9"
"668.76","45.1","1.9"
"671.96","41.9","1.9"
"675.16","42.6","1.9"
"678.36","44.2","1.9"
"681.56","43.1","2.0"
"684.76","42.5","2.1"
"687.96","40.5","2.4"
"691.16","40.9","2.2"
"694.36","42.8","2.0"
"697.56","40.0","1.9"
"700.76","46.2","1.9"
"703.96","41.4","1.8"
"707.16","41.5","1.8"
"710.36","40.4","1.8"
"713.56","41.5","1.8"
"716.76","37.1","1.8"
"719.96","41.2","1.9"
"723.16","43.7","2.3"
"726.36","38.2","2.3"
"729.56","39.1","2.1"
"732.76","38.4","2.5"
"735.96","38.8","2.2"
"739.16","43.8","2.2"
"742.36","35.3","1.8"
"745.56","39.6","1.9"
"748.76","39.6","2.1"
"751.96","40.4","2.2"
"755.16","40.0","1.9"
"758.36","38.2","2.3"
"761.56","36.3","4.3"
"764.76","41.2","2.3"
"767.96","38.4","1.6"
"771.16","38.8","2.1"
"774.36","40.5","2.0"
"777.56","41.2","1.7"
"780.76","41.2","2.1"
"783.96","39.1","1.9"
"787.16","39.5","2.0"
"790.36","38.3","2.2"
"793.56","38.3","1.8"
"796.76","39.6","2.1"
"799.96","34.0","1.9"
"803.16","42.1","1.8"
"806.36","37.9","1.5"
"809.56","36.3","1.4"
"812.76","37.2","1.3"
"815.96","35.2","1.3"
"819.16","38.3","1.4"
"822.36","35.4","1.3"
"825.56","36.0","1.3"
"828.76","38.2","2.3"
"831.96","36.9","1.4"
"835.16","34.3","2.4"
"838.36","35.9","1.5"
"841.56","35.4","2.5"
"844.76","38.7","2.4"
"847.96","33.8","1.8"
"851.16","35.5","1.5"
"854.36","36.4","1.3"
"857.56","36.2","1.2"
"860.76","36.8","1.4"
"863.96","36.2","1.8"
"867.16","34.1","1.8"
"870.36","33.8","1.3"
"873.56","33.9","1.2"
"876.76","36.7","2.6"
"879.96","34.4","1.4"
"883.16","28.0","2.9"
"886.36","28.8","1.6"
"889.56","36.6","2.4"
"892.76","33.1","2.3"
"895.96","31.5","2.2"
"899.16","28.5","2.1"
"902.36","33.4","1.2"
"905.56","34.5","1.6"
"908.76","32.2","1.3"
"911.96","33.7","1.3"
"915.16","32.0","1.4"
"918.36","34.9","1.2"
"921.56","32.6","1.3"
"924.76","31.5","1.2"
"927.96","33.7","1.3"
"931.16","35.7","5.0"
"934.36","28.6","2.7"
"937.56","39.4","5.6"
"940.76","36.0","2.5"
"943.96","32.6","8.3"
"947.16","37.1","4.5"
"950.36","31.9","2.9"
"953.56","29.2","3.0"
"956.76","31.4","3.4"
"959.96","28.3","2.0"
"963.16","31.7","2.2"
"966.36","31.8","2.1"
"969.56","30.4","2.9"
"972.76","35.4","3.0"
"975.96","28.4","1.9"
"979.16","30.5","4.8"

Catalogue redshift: 0.038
